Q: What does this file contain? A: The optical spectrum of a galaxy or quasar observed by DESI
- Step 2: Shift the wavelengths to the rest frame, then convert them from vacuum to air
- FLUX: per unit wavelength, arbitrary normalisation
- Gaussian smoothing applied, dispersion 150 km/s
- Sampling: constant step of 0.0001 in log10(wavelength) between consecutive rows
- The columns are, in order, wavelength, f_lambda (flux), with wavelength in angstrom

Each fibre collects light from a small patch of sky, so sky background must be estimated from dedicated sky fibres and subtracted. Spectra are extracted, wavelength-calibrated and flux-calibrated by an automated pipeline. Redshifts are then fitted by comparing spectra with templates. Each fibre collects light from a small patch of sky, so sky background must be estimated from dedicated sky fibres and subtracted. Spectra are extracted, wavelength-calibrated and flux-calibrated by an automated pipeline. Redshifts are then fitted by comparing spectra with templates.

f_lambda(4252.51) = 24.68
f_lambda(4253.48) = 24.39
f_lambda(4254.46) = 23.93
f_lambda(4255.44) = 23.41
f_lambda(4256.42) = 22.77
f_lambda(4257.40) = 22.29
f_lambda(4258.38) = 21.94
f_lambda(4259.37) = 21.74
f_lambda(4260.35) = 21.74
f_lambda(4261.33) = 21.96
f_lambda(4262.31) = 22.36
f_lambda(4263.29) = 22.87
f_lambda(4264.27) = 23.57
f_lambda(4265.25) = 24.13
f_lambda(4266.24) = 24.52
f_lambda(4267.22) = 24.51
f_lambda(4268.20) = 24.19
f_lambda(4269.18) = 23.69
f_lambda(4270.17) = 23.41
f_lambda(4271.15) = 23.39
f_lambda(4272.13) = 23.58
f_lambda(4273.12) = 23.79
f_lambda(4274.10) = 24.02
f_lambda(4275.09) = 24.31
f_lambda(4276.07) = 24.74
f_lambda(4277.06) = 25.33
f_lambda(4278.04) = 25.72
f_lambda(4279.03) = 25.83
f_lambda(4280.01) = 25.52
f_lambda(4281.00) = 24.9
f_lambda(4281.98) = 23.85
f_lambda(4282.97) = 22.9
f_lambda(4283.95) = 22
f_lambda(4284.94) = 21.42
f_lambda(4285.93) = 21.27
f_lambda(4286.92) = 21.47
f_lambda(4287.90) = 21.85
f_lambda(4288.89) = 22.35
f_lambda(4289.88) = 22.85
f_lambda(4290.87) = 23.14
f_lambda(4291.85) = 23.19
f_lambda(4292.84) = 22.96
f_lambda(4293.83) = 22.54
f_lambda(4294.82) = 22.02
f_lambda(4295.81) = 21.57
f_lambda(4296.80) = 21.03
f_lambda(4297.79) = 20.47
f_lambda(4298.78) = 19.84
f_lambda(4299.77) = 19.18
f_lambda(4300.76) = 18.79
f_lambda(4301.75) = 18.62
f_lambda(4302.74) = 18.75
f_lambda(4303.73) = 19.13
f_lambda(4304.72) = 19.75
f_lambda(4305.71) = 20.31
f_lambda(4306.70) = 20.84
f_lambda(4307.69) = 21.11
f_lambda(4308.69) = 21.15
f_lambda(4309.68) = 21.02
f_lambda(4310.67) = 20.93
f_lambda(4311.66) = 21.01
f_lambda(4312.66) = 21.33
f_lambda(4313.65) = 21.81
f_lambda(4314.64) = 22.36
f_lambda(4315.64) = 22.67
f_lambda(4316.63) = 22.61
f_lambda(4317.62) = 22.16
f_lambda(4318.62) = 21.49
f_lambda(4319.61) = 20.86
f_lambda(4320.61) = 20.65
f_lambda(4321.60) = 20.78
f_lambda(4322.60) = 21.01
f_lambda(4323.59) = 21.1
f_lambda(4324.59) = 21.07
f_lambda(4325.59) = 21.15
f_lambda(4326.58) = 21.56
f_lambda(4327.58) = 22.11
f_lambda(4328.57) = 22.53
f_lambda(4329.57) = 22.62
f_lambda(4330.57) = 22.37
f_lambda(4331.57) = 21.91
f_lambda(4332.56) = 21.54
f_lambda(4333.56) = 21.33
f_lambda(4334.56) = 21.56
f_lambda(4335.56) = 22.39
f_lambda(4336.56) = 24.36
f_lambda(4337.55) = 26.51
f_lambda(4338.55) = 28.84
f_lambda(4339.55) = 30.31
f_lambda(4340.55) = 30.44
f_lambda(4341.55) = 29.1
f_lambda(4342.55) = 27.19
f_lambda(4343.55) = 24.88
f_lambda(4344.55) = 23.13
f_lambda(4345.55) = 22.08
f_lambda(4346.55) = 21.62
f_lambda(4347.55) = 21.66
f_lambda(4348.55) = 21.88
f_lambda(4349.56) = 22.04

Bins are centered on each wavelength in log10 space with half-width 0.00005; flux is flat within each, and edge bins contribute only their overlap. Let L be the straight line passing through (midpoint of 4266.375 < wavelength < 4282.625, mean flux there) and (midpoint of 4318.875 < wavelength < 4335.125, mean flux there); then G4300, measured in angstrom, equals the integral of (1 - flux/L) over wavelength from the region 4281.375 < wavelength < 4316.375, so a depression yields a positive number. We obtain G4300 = 2.65 angstrom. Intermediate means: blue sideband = 24.4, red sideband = 21.5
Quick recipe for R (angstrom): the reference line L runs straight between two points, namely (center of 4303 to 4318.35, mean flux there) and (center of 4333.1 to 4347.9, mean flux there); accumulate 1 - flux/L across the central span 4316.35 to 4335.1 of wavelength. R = 1.2 angstrom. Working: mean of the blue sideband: 21.2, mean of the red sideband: 25.1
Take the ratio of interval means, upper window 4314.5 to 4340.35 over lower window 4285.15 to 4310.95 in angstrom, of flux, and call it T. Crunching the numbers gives 1.1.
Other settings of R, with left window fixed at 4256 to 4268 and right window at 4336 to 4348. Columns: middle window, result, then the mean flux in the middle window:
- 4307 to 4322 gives 2.0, 21.5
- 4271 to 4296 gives 0.3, 23.3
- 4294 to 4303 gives 1.5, 20.1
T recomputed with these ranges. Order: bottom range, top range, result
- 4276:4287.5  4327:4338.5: 0.97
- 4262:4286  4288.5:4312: 0.88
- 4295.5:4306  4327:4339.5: 1.19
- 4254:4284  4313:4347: 0.98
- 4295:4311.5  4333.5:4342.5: 1.31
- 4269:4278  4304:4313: 0.86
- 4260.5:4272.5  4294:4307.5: 0.86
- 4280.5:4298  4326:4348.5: 1.08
